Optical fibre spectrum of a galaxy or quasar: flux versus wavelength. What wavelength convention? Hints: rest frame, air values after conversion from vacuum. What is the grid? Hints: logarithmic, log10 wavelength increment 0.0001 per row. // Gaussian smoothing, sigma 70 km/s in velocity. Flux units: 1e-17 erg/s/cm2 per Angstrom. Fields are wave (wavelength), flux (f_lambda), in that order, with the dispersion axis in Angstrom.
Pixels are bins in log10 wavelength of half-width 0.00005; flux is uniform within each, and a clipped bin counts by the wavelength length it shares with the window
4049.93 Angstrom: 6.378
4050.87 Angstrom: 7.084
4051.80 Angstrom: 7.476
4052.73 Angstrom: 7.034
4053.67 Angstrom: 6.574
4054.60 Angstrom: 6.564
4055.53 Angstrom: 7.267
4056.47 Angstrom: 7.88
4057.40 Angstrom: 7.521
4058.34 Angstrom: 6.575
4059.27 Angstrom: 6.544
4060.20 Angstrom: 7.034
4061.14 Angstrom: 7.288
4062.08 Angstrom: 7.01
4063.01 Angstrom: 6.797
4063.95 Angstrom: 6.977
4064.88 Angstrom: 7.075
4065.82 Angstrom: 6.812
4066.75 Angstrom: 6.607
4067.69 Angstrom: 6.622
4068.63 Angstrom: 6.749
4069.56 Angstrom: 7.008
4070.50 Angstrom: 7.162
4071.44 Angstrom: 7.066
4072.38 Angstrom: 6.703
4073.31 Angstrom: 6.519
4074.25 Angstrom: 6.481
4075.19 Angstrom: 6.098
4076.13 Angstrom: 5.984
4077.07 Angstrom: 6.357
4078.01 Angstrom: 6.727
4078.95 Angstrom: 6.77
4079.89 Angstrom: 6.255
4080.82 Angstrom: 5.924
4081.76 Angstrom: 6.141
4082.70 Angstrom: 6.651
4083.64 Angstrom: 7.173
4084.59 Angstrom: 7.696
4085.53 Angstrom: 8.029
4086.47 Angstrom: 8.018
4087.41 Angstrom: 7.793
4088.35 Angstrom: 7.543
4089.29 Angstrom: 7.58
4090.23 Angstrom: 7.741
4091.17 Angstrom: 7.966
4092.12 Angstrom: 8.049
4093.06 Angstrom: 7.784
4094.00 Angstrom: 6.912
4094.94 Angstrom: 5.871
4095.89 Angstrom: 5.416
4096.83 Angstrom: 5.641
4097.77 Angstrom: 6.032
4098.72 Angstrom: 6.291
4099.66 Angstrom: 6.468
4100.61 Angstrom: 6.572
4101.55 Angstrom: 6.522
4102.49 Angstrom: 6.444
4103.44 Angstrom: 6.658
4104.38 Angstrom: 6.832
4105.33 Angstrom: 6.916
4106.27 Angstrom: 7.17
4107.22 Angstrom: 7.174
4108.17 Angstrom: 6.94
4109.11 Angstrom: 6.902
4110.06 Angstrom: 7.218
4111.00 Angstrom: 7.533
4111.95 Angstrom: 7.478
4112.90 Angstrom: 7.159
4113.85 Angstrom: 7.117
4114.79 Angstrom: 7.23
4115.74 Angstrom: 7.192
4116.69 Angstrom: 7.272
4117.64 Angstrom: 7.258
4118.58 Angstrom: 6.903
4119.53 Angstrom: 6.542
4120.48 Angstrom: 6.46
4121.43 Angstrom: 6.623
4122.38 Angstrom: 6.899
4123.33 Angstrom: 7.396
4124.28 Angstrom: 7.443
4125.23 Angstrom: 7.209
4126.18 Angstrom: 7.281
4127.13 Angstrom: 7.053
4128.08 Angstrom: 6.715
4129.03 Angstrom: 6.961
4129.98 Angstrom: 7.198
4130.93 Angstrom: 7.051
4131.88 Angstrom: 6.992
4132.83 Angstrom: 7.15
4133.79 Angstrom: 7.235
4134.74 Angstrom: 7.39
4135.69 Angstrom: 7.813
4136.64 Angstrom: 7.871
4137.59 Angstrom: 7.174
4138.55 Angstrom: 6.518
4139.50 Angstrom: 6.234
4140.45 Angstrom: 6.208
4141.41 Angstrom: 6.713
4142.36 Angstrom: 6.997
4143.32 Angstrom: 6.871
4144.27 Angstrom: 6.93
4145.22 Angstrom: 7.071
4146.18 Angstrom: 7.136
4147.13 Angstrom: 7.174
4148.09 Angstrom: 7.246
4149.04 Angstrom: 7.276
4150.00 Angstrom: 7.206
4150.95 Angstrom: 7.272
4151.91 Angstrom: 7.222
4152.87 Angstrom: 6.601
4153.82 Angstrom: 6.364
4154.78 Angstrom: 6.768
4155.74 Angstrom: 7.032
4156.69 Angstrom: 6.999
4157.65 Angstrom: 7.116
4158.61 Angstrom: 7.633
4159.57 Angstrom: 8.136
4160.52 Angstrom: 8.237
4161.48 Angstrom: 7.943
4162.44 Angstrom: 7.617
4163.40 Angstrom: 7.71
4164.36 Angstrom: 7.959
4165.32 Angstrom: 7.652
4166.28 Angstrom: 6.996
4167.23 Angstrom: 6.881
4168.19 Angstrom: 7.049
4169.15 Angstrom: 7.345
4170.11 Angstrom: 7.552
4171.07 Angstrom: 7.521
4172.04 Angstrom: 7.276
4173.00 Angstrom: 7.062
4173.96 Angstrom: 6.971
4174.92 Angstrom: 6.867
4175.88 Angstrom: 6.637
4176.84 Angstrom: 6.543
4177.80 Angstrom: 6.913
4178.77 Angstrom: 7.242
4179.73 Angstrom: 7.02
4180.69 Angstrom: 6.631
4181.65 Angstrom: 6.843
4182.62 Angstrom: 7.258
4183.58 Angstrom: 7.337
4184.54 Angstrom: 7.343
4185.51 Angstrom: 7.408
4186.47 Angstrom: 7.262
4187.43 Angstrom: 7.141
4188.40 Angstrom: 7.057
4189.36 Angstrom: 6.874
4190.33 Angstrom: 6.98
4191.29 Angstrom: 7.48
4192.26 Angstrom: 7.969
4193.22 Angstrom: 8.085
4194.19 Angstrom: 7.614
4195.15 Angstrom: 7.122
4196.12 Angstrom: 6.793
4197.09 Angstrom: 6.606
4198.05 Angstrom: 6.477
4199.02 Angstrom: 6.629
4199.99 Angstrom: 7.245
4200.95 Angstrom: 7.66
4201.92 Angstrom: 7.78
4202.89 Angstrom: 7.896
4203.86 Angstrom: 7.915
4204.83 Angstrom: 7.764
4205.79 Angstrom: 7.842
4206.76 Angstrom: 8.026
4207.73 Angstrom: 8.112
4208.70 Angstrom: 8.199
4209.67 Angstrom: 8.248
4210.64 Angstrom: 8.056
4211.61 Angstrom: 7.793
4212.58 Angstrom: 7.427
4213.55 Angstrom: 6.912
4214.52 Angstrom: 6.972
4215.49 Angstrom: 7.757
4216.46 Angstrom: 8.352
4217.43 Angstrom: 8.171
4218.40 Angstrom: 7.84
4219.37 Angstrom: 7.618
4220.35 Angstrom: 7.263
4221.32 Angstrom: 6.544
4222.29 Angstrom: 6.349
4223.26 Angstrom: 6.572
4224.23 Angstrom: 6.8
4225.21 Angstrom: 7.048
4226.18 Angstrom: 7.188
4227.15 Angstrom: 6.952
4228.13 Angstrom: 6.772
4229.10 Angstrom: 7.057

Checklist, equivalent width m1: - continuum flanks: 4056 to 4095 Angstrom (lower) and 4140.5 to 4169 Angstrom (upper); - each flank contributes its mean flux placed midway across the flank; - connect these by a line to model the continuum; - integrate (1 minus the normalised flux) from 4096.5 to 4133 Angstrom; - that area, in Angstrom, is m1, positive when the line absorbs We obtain 1.0 Angstrom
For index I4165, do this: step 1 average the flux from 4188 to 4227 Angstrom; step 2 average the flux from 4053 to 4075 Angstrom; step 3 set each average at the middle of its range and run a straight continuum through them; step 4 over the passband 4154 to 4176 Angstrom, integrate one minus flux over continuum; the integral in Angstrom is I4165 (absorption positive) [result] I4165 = -0.2 Angstrom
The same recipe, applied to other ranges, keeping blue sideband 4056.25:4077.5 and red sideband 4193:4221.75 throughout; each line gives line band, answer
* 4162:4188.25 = 0.7 Angstrom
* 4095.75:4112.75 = 0.7 Angstrom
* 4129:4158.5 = 0.7 Angstrom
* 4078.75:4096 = -0.6 Angstrom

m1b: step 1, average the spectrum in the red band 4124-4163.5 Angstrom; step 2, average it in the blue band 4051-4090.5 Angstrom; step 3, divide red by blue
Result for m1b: 1.0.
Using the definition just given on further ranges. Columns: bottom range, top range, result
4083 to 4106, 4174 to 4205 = 1.03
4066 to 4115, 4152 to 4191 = 1.05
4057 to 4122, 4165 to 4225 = 1.06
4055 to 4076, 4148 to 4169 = 1.06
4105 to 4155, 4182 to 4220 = 1.06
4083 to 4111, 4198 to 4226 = 1.07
